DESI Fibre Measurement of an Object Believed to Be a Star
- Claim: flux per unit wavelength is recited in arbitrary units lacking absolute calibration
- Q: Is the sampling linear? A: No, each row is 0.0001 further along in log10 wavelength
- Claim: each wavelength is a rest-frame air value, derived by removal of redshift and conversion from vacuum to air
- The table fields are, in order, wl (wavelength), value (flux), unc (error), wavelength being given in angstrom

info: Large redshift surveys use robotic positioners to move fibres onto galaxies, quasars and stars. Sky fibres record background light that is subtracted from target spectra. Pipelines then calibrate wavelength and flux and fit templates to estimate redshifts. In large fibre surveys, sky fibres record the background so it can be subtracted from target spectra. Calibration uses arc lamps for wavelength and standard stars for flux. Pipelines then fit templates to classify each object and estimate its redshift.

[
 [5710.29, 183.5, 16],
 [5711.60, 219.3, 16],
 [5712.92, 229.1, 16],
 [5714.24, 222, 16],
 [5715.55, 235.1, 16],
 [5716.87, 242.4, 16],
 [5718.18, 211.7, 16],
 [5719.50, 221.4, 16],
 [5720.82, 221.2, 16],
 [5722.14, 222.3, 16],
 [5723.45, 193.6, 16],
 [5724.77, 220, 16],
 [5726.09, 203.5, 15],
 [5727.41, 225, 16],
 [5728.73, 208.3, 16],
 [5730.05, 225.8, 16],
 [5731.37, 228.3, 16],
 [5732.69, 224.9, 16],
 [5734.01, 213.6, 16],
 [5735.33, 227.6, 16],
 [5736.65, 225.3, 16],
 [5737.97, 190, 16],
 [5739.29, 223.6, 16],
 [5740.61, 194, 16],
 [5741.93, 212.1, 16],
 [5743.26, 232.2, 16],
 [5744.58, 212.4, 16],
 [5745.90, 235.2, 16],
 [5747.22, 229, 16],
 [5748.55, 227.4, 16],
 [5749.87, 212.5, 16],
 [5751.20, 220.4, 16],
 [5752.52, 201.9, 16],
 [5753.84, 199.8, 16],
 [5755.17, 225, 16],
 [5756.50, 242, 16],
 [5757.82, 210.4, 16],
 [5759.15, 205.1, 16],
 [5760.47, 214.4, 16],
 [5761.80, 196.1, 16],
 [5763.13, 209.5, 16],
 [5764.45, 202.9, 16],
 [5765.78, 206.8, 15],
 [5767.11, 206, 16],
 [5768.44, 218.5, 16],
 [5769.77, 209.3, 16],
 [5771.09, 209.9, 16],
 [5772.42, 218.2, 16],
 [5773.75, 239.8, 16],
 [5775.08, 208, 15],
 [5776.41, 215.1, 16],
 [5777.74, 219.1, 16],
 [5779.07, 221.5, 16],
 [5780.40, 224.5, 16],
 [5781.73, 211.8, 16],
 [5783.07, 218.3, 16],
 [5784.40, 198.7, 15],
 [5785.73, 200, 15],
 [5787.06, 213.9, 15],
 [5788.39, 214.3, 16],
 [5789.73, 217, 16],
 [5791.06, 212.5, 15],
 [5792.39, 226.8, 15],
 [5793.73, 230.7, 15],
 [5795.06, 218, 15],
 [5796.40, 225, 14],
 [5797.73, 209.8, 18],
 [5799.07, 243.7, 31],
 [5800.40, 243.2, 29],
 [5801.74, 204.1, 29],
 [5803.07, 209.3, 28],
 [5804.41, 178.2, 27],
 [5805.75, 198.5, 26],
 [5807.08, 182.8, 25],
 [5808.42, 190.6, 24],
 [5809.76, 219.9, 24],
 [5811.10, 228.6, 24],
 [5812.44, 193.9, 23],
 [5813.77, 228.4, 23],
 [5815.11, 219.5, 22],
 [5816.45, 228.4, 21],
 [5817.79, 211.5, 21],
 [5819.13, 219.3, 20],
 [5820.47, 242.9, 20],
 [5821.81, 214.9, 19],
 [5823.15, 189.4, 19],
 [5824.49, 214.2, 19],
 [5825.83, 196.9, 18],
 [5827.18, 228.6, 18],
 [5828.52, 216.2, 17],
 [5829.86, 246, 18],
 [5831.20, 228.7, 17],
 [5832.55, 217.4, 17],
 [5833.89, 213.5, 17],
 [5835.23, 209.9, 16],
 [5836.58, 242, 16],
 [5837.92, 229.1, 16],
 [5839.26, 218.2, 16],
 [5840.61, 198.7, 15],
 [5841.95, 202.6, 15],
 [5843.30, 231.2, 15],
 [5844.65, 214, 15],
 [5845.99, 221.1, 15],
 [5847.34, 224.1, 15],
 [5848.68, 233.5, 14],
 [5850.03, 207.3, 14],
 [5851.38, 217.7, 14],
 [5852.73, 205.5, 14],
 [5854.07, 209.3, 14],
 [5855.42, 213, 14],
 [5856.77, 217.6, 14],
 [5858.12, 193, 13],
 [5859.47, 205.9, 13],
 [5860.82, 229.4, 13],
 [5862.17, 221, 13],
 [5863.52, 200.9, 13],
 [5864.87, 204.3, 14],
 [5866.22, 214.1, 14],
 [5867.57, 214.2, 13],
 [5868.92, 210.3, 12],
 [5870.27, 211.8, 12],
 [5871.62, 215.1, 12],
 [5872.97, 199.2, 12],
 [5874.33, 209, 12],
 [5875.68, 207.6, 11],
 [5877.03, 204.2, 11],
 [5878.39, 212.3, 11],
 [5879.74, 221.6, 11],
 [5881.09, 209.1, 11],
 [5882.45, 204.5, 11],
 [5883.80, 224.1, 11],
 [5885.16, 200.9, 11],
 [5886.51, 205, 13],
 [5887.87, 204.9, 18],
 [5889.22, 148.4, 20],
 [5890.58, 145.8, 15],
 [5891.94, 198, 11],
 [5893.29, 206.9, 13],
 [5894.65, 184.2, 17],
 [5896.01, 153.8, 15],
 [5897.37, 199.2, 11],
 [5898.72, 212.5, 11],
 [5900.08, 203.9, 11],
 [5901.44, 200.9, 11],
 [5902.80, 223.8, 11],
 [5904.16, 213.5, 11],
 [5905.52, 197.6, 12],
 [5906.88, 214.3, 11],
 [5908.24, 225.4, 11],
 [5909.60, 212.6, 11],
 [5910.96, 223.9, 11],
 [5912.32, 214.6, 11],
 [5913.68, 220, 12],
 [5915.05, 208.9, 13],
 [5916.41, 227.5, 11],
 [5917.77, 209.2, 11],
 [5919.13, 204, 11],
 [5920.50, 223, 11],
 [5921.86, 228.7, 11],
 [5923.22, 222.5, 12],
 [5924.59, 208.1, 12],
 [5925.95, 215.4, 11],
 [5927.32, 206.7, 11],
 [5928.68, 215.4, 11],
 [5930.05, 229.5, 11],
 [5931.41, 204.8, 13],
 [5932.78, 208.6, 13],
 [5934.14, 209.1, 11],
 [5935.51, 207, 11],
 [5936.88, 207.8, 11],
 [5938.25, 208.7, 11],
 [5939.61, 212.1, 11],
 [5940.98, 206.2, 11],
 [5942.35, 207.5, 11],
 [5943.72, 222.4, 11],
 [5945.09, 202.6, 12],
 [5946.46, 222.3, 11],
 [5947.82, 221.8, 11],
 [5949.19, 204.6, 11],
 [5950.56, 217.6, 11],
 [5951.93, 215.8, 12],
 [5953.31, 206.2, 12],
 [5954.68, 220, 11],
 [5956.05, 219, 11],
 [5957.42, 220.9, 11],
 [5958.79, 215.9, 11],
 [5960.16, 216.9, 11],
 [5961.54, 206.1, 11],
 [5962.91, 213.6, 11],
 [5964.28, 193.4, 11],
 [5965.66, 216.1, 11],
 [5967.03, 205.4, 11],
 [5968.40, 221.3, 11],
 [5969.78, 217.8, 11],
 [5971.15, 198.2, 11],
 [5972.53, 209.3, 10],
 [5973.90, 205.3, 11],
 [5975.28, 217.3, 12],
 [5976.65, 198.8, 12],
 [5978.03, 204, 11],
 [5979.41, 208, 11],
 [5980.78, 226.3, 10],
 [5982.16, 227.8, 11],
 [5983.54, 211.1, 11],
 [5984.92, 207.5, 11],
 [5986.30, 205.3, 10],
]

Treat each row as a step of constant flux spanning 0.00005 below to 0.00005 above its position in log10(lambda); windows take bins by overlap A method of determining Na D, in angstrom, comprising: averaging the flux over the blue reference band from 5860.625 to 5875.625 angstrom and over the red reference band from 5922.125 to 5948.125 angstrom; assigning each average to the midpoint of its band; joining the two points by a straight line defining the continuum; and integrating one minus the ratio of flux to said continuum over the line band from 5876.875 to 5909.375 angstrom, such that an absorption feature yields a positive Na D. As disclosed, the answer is 1.7 angstrom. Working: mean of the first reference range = 211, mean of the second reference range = 213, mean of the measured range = 201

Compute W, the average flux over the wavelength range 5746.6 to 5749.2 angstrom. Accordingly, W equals 228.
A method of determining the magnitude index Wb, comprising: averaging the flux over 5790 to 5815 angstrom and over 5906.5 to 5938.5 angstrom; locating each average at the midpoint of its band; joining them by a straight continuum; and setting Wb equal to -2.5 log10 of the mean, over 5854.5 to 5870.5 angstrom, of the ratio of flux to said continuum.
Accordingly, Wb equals 0.02 mag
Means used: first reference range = 214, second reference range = 215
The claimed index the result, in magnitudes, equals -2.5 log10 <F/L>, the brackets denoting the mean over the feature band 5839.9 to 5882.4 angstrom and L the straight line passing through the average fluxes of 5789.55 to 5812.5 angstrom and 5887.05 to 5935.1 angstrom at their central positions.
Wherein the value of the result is -0.01 mag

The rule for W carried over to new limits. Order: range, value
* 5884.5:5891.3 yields 181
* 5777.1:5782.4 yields 219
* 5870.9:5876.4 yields 208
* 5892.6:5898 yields 186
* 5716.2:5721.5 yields 224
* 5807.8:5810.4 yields 205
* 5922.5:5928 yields 213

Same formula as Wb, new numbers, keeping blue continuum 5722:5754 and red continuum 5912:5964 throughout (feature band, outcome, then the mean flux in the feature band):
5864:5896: 0.069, 201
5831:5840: -0.034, 222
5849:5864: 0.017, 212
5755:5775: 0.012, 214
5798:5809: 0.047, 207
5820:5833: -0.019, 219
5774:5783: -0.008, 218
